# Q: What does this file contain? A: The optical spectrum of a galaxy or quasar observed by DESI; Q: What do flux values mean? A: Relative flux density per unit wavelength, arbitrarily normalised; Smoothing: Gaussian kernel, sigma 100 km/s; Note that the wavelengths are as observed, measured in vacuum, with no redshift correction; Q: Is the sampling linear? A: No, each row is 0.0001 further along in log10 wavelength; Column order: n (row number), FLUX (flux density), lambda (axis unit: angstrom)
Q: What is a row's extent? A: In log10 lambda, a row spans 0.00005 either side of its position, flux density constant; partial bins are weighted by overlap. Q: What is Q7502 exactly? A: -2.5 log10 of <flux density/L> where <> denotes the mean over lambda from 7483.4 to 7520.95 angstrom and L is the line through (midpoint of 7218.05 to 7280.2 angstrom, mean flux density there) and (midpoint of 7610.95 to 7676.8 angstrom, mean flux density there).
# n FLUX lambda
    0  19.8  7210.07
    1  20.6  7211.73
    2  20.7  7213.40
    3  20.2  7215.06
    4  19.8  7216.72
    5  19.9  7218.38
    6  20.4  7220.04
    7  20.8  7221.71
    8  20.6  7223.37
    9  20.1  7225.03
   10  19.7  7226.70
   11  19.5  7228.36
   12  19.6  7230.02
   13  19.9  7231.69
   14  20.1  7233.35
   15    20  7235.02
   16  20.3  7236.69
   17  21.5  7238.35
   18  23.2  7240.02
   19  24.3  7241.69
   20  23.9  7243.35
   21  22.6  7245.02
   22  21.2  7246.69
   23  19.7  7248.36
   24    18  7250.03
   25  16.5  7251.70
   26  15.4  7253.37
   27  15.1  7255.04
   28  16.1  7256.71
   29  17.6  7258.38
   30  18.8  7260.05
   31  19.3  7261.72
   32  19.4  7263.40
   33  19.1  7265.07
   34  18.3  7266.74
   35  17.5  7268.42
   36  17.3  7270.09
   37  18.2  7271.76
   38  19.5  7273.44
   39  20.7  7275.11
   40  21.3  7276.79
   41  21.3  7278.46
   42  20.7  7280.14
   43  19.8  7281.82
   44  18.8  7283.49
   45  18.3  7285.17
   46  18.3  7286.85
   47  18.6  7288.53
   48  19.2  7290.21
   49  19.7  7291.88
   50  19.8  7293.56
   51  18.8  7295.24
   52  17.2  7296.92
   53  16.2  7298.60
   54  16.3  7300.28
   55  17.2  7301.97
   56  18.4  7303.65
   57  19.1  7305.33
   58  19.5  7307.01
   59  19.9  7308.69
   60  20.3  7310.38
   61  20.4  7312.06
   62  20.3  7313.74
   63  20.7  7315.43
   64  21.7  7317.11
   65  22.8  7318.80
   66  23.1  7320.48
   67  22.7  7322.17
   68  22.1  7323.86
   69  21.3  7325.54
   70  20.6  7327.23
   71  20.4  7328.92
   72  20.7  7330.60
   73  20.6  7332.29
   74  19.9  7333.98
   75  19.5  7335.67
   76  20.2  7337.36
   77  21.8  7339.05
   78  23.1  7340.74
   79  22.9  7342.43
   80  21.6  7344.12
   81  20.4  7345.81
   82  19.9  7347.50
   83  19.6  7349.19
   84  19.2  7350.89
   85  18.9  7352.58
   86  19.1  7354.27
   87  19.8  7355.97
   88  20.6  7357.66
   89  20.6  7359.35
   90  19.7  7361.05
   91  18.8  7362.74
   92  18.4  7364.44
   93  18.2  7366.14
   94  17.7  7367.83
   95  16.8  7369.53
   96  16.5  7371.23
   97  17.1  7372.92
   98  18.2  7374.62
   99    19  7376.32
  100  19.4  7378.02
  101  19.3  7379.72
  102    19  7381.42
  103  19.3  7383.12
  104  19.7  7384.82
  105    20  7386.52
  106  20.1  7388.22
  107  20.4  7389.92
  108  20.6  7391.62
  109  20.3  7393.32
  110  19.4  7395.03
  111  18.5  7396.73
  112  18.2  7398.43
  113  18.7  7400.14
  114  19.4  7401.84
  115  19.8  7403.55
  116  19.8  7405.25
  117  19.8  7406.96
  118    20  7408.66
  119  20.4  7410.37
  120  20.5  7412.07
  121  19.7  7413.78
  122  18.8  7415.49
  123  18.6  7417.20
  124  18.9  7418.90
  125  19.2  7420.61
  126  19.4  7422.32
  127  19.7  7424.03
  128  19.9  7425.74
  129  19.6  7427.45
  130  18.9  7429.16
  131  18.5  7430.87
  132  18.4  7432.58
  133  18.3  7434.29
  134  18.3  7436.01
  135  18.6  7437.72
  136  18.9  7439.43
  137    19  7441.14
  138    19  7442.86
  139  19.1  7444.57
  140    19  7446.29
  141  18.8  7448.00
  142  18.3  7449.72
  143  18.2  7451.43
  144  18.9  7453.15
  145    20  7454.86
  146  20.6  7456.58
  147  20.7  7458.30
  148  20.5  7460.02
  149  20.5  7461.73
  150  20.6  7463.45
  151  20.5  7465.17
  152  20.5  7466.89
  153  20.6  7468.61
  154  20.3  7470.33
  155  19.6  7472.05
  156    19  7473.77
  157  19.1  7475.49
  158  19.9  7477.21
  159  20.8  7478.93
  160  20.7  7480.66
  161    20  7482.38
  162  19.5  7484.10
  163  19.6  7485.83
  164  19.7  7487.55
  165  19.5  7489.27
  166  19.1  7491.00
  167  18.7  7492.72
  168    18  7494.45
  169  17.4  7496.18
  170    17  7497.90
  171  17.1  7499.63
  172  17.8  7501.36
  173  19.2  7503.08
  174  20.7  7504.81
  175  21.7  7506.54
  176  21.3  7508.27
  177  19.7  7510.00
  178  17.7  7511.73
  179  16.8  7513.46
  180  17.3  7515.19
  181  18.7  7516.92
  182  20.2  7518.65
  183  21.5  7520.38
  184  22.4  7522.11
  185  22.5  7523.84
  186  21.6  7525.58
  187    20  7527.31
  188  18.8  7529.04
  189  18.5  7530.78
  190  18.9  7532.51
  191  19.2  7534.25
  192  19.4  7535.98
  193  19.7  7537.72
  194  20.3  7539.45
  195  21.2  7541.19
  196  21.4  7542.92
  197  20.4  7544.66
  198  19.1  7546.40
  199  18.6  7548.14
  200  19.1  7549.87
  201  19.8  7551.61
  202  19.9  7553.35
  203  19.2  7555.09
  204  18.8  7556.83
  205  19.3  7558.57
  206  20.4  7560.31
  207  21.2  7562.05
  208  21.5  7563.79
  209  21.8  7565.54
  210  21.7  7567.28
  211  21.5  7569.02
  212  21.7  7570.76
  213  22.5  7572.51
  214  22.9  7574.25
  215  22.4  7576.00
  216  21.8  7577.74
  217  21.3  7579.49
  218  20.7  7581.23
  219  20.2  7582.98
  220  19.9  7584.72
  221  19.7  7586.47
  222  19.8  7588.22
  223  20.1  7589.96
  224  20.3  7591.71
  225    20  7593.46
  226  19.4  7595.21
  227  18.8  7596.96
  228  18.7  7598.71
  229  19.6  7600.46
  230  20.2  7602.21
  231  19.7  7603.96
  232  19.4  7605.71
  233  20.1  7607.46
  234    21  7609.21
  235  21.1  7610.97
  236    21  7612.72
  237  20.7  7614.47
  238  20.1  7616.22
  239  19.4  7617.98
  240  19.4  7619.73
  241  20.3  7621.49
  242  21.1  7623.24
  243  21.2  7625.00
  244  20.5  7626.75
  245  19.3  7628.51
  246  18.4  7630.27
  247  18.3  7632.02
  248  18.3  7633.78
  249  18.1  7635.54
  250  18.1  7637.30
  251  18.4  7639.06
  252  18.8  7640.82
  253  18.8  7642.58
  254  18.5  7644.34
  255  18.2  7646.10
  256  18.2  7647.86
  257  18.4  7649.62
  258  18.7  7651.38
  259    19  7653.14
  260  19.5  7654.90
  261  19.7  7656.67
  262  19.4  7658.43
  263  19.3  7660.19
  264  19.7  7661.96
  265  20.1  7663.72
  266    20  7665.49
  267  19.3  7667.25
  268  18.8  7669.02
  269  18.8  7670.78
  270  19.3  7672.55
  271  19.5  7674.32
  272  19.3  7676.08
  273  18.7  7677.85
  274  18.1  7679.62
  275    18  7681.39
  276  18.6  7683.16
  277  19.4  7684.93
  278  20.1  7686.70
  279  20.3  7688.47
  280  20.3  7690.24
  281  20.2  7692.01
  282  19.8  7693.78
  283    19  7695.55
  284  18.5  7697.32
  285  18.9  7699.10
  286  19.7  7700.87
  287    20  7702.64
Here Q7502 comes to 0.03 mag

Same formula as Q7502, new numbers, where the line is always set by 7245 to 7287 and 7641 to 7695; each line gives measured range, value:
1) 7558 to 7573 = -0.119 mag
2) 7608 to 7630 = -0.067 mag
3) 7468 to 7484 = -0.056 mag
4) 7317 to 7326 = -0.189 mag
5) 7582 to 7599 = -0.035 mag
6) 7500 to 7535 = -0.037 mag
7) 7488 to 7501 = 0.050 mag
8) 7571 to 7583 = -0.143 mag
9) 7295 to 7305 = 0.086 mag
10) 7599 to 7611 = -0.050 mag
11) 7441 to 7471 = -0.044 mag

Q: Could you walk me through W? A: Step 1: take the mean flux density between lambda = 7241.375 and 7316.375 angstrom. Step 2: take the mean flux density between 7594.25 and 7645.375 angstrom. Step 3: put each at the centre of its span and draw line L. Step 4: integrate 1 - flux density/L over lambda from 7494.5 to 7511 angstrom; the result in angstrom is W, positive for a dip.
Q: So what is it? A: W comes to 0.3 angstrom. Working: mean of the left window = 19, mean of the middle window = 19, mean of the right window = 19.5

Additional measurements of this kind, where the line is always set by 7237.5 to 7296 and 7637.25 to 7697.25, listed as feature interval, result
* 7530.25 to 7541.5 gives -0.2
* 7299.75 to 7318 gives -0.1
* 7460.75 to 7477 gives -0.7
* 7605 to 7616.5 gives -0.8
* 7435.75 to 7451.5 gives 0.4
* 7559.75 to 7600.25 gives -3.4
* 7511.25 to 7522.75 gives 0.0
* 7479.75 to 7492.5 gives -0.3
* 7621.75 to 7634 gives -0.3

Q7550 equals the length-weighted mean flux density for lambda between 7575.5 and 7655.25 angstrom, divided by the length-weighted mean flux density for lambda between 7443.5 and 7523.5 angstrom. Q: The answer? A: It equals 1.0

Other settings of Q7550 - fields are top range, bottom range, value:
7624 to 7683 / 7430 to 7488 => 0.97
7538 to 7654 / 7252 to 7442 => 1.03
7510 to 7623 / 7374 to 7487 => 1.03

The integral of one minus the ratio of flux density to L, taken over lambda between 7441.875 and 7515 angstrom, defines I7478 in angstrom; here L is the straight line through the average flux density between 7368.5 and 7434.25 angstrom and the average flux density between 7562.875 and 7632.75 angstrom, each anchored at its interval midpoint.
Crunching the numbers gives 1.0 angstrom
